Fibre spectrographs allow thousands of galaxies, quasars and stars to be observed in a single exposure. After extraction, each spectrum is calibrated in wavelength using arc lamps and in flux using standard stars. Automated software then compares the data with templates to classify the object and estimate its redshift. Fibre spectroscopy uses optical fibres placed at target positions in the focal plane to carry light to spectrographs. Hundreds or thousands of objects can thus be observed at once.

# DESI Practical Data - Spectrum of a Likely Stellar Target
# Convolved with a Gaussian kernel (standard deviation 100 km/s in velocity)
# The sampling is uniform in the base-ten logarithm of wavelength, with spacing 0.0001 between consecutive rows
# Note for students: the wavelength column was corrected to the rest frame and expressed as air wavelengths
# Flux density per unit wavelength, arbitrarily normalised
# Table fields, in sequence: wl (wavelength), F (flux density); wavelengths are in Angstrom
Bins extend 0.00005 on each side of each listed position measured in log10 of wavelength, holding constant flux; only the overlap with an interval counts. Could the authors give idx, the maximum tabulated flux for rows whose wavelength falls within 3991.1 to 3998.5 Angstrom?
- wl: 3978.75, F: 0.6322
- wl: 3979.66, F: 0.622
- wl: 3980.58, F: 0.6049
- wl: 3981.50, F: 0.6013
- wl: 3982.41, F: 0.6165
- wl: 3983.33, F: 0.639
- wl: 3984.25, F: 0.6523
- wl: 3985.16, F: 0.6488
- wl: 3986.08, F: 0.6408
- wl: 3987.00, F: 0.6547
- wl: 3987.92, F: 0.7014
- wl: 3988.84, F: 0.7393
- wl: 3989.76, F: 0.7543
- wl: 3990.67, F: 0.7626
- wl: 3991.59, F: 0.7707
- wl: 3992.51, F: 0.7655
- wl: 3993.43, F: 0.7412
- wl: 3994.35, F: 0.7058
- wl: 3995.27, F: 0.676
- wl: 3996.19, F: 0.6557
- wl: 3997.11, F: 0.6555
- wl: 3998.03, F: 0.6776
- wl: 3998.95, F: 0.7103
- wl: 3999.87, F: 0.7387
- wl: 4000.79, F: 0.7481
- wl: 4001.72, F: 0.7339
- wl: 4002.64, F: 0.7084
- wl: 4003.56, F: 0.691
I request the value 0.7707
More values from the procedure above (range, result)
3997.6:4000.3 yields 0.7387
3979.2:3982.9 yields 0.622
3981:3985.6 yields 0.6523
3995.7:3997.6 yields 0.6557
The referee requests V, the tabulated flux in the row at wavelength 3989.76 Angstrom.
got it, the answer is 0.7543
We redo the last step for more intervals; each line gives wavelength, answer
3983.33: 0.639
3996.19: 0.6557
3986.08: 0.6408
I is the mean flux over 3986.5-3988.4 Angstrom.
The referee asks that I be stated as 0.676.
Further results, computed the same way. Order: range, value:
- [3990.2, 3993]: 0.768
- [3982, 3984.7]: 0.635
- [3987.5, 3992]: 0.747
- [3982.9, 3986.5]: 0.646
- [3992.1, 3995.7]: 0.722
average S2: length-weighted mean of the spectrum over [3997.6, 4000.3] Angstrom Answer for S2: 0.709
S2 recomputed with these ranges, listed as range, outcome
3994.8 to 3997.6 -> 0.663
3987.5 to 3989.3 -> 0.72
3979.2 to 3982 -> 0.611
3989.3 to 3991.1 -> 0.762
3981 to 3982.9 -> 0.609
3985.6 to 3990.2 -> 0.696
